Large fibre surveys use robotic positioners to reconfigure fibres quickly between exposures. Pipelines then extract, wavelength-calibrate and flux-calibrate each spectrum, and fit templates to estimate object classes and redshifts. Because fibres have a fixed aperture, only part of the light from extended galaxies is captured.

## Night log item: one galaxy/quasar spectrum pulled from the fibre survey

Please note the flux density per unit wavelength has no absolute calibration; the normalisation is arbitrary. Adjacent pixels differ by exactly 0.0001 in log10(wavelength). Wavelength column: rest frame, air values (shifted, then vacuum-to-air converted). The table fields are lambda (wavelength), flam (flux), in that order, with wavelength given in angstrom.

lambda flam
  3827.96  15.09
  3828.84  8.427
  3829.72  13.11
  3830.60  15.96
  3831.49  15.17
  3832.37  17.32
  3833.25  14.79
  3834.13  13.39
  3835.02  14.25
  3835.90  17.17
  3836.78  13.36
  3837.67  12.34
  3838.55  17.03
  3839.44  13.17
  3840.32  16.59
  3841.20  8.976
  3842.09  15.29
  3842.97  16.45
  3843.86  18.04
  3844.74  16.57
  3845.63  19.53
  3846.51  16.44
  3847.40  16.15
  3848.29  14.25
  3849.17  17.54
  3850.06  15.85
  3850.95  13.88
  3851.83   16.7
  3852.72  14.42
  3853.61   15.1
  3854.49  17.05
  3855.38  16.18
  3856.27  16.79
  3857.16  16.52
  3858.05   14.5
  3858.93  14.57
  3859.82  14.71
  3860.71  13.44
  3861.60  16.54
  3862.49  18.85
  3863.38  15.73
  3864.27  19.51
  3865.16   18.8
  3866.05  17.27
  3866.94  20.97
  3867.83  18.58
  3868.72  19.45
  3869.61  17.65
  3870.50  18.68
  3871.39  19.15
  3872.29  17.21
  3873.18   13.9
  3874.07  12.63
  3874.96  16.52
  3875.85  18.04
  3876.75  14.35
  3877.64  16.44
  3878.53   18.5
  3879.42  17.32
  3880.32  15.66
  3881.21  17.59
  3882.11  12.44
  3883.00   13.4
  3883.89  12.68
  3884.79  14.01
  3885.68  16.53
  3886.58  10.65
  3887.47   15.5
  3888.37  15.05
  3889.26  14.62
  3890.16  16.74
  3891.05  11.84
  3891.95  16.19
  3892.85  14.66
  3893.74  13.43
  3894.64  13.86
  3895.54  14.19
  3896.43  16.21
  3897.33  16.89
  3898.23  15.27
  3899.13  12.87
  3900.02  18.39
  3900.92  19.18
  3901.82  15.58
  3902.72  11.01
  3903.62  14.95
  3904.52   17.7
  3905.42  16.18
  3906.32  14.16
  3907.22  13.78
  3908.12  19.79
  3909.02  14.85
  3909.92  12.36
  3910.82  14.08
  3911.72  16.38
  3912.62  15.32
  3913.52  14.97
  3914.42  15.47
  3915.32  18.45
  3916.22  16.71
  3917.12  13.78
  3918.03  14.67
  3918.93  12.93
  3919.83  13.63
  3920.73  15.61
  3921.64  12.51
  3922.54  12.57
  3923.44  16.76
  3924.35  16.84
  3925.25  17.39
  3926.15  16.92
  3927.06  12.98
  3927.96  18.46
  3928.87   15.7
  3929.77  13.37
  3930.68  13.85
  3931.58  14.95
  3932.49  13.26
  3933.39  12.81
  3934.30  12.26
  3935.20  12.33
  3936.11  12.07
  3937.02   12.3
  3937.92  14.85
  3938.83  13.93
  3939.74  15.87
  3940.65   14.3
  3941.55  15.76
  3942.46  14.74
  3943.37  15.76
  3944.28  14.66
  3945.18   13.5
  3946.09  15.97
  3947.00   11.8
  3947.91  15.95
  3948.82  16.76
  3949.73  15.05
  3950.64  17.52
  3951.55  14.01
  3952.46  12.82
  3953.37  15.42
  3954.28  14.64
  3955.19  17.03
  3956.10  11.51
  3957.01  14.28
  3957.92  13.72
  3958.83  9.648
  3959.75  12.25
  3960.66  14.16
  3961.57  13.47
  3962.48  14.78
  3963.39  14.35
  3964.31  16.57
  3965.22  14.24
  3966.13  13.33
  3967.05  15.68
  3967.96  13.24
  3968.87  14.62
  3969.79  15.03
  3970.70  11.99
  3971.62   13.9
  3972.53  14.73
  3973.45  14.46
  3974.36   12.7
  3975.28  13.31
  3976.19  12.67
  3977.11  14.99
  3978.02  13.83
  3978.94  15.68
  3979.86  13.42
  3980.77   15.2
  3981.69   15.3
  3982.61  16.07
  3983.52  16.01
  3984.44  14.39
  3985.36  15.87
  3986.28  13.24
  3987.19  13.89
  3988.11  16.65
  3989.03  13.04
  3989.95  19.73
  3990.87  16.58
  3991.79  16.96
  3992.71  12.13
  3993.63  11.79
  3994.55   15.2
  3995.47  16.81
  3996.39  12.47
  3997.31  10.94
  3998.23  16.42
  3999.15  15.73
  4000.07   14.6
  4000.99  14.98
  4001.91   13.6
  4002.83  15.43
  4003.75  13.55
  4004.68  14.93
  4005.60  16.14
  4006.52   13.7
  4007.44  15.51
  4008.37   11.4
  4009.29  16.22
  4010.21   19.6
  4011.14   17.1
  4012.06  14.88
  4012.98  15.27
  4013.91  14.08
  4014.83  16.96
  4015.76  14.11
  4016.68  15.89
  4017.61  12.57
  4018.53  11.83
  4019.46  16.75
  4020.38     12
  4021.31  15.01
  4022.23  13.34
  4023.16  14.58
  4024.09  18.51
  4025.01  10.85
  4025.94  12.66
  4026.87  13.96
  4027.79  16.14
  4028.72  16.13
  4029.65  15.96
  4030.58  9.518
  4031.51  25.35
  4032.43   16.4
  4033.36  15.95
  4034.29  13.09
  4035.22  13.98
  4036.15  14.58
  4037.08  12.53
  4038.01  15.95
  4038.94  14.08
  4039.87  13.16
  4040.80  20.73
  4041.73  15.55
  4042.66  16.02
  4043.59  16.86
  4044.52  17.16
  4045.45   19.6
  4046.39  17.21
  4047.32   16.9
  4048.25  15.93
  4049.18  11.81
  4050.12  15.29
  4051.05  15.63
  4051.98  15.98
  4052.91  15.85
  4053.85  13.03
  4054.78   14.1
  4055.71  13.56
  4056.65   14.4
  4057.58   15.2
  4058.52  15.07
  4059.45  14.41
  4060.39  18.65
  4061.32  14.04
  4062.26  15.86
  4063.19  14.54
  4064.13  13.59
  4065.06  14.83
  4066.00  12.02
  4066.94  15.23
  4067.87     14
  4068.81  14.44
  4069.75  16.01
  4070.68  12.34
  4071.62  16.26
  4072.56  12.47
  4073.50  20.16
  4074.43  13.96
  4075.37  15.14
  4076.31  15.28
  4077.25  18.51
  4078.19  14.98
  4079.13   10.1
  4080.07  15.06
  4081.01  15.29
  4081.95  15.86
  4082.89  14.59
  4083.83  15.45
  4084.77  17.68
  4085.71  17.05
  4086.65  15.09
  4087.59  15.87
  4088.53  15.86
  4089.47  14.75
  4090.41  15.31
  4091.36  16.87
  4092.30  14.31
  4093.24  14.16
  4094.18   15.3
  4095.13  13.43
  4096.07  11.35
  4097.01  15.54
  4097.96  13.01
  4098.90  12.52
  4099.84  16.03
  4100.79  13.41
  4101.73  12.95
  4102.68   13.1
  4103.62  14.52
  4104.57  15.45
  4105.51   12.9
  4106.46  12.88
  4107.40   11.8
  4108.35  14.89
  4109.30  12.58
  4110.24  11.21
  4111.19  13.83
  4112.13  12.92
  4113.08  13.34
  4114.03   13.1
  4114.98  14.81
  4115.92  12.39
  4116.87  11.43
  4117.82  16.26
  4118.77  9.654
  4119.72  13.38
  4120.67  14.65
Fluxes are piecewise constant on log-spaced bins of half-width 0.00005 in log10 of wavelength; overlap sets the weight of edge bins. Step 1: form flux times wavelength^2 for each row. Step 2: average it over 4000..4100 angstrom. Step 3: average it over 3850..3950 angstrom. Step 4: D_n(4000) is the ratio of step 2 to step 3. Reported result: 1.06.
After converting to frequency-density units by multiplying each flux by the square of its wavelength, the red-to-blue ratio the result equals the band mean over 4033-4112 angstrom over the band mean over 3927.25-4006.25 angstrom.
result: 1.08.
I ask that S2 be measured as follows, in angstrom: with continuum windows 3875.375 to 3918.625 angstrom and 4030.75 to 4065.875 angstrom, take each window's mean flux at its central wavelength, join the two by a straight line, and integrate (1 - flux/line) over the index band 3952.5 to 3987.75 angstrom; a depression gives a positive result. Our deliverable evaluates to 2.7 angstrom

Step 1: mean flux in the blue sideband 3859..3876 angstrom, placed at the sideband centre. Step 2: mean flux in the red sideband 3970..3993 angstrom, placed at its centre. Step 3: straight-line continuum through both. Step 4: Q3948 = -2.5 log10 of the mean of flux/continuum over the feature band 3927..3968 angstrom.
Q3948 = 0.08 mag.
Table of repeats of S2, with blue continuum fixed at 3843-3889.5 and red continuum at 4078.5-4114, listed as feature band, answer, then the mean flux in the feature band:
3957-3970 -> 1.2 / 13.9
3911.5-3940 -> 1.9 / 14.7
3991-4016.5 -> 0.2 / 14.9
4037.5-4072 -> -1.6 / 15.3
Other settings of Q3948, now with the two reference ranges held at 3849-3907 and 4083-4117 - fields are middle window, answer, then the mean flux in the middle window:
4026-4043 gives -0.06 mag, 15.4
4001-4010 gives 0.01 mag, 14.7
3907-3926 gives 0.02 mag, 15.2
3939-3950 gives 0.02 mag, 15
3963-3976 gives 0.08 mag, 14.1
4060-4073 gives -0.01 mag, 14.6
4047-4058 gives -0.02 mag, 14.8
